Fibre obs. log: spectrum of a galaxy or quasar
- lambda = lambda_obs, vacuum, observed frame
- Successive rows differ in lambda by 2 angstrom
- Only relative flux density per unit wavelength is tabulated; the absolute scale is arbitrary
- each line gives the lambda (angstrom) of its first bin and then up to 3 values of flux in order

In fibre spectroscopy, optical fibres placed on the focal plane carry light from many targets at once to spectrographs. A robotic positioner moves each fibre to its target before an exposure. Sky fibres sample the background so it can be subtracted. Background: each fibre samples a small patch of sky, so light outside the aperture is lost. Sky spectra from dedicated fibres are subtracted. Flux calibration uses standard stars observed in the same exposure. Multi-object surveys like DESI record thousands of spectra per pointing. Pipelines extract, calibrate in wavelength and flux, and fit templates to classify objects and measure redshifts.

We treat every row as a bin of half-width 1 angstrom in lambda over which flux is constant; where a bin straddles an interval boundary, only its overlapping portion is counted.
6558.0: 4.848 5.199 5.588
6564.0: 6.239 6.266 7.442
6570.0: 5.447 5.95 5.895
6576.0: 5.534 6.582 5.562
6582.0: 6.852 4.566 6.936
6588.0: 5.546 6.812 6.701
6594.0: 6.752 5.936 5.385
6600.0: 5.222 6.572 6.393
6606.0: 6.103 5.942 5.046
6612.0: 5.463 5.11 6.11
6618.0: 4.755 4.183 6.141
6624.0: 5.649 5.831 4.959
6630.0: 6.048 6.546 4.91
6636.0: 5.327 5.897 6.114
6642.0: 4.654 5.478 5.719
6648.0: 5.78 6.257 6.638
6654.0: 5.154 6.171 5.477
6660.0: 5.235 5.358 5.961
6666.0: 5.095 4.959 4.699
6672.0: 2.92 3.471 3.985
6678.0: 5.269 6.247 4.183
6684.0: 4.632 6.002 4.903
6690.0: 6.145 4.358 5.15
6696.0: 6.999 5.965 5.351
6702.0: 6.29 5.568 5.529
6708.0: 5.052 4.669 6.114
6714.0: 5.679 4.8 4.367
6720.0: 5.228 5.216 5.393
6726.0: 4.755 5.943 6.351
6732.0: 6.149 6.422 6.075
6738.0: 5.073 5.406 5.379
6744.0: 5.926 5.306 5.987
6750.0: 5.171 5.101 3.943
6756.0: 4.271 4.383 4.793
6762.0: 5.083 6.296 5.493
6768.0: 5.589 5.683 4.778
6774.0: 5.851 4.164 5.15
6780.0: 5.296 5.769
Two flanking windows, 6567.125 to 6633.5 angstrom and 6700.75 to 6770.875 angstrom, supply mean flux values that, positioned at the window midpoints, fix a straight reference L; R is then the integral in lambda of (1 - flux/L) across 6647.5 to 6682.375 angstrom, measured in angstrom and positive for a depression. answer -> 2.9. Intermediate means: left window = 5.87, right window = 5.38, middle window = 5.17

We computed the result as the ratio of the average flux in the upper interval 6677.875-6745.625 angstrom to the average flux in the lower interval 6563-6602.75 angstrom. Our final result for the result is 0.9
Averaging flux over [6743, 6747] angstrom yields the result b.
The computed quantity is 5.62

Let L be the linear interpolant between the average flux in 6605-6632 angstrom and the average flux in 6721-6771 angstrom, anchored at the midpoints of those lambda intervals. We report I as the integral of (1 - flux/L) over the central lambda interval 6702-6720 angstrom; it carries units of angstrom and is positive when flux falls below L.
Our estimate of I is 0.5 angstrom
